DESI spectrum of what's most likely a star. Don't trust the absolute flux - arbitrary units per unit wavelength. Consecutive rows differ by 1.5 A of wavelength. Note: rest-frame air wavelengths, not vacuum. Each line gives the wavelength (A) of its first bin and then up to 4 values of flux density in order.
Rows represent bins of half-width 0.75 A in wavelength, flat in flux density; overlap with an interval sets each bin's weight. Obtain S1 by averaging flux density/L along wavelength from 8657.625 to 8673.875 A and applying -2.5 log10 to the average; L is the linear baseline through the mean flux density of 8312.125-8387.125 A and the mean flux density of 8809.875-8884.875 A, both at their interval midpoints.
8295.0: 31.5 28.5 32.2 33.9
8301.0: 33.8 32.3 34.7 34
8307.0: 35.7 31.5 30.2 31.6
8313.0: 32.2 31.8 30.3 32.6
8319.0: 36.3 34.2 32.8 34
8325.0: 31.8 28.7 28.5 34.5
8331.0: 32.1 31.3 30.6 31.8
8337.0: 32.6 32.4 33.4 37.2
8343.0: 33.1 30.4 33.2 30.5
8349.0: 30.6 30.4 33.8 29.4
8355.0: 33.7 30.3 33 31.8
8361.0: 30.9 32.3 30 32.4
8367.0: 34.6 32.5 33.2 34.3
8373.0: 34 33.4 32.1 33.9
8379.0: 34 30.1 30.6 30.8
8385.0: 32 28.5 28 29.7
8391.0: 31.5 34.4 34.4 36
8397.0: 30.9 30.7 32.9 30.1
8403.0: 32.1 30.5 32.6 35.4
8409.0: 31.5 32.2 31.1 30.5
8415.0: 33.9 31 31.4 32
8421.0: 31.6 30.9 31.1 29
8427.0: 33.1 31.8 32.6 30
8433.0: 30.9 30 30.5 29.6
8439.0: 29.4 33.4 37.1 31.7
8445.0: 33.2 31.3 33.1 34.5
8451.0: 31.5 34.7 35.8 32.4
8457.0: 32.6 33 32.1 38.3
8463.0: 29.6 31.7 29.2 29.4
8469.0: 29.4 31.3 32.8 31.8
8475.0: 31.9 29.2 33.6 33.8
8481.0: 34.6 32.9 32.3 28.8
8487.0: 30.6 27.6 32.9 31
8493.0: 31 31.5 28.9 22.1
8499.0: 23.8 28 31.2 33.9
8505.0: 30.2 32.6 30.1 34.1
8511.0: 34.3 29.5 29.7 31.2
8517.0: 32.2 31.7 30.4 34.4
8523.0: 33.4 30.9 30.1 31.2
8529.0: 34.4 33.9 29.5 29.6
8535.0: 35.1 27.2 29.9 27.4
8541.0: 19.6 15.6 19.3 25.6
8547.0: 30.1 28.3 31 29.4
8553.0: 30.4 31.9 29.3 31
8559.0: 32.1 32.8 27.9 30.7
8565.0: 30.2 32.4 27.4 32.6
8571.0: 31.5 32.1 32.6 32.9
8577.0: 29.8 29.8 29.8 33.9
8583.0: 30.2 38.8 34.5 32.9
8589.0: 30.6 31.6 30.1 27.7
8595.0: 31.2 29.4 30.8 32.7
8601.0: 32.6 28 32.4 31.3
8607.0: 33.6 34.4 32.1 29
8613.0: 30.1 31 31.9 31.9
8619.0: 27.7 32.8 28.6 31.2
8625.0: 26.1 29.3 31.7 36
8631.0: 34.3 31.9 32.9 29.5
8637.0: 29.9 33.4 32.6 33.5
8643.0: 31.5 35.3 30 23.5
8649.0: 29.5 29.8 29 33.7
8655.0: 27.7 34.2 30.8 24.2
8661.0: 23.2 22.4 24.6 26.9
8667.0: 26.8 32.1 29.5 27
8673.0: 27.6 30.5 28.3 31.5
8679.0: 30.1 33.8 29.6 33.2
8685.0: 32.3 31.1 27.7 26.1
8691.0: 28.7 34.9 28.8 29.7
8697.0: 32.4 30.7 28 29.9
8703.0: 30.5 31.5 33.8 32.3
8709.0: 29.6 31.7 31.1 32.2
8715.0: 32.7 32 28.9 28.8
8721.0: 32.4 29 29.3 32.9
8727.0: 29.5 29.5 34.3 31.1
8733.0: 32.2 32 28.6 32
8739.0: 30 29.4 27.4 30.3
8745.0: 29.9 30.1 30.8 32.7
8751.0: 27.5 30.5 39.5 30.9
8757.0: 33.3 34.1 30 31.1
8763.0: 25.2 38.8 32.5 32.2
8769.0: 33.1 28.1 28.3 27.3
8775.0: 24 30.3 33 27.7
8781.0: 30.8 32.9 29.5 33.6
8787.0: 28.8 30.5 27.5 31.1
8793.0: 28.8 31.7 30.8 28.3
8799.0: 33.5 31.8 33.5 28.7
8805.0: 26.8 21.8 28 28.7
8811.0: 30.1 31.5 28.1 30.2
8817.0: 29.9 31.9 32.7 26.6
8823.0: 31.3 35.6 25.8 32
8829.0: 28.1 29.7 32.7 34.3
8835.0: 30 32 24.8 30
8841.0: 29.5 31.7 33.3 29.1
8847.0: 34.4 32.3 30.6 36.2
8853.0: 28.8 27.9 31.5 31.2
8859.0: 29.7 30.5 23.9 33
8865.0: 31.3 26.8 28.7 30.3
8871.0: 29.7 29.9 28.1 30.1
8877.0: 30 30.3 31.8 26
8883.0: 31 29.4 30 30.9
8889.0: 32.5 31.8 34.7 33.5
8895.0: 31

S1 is 0.159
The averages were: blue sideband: 32.2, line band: 26.8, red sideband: 30.3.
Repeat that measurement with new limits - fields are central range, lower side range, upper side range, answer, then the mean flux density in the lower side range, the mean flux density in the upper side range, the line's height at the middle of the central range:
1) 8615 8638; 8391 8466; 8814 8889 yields 0.01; 32.2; 30.3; 31.3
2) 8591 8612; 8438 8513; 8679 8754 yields 0.00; 31.6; 30.8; 31.2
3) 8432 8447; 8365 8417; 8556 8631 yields 0.01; 32.2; 31.3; 32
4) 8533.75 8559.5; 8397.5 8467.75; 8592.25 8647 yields 0.14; 32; 31.3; 31.6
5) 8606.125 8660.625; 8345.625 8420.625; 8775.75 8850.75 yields 0.00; 32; 30.3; 31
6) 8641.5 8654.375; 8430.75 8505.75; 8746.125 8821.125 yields 0.01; 31.4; 30.4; 30.8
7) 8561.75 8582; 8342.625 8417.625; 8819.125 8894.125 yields 0.01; 32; 30.5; 31.4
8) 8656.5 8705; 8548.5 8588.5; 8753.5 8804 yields 0.07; 31.4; 30.9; 31.1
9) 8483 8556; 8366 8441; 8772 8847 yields 0.06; 31.8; 30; 31.3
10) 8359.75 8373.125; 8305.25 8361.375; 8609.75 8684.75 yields -0.02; 32.2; 30.1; 32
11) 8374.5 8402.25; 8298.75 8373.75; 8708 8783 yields 0.02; 32.4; 30.8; 32.2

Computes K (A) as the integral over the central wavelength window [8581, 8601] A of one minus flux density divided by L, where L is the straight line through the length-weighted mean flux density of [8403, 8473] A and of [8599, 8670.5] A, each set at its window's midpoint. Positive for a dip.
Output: -0.76 A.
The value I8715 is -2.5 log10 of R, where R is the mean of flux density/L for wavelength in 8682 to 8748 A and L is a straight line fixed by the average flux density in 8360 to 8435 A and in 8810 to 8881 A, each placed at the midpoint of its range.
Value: 0.01 mag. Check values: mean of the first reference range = 31.9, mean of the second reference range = 30.4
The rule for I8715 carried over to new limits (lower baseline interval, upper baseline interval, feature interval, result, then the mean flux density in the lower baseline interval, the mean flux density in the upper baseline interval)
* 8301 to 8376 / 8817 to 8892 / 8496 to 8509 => 0.096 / 32.4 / 30.4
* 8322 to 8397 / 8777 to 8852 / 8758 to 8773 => -0.022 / 32.1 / 30.4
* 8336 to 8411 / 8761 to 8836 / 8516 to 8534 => -0.013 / 32.2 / 30.2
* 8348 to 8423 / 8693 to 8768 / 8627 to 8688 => 0.041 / 32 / 31.1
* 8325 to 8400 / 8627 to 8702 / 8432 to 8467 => -0.032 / 32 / 30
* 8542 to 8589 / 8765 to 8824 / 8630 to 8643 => -0.072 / 30.3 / 30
